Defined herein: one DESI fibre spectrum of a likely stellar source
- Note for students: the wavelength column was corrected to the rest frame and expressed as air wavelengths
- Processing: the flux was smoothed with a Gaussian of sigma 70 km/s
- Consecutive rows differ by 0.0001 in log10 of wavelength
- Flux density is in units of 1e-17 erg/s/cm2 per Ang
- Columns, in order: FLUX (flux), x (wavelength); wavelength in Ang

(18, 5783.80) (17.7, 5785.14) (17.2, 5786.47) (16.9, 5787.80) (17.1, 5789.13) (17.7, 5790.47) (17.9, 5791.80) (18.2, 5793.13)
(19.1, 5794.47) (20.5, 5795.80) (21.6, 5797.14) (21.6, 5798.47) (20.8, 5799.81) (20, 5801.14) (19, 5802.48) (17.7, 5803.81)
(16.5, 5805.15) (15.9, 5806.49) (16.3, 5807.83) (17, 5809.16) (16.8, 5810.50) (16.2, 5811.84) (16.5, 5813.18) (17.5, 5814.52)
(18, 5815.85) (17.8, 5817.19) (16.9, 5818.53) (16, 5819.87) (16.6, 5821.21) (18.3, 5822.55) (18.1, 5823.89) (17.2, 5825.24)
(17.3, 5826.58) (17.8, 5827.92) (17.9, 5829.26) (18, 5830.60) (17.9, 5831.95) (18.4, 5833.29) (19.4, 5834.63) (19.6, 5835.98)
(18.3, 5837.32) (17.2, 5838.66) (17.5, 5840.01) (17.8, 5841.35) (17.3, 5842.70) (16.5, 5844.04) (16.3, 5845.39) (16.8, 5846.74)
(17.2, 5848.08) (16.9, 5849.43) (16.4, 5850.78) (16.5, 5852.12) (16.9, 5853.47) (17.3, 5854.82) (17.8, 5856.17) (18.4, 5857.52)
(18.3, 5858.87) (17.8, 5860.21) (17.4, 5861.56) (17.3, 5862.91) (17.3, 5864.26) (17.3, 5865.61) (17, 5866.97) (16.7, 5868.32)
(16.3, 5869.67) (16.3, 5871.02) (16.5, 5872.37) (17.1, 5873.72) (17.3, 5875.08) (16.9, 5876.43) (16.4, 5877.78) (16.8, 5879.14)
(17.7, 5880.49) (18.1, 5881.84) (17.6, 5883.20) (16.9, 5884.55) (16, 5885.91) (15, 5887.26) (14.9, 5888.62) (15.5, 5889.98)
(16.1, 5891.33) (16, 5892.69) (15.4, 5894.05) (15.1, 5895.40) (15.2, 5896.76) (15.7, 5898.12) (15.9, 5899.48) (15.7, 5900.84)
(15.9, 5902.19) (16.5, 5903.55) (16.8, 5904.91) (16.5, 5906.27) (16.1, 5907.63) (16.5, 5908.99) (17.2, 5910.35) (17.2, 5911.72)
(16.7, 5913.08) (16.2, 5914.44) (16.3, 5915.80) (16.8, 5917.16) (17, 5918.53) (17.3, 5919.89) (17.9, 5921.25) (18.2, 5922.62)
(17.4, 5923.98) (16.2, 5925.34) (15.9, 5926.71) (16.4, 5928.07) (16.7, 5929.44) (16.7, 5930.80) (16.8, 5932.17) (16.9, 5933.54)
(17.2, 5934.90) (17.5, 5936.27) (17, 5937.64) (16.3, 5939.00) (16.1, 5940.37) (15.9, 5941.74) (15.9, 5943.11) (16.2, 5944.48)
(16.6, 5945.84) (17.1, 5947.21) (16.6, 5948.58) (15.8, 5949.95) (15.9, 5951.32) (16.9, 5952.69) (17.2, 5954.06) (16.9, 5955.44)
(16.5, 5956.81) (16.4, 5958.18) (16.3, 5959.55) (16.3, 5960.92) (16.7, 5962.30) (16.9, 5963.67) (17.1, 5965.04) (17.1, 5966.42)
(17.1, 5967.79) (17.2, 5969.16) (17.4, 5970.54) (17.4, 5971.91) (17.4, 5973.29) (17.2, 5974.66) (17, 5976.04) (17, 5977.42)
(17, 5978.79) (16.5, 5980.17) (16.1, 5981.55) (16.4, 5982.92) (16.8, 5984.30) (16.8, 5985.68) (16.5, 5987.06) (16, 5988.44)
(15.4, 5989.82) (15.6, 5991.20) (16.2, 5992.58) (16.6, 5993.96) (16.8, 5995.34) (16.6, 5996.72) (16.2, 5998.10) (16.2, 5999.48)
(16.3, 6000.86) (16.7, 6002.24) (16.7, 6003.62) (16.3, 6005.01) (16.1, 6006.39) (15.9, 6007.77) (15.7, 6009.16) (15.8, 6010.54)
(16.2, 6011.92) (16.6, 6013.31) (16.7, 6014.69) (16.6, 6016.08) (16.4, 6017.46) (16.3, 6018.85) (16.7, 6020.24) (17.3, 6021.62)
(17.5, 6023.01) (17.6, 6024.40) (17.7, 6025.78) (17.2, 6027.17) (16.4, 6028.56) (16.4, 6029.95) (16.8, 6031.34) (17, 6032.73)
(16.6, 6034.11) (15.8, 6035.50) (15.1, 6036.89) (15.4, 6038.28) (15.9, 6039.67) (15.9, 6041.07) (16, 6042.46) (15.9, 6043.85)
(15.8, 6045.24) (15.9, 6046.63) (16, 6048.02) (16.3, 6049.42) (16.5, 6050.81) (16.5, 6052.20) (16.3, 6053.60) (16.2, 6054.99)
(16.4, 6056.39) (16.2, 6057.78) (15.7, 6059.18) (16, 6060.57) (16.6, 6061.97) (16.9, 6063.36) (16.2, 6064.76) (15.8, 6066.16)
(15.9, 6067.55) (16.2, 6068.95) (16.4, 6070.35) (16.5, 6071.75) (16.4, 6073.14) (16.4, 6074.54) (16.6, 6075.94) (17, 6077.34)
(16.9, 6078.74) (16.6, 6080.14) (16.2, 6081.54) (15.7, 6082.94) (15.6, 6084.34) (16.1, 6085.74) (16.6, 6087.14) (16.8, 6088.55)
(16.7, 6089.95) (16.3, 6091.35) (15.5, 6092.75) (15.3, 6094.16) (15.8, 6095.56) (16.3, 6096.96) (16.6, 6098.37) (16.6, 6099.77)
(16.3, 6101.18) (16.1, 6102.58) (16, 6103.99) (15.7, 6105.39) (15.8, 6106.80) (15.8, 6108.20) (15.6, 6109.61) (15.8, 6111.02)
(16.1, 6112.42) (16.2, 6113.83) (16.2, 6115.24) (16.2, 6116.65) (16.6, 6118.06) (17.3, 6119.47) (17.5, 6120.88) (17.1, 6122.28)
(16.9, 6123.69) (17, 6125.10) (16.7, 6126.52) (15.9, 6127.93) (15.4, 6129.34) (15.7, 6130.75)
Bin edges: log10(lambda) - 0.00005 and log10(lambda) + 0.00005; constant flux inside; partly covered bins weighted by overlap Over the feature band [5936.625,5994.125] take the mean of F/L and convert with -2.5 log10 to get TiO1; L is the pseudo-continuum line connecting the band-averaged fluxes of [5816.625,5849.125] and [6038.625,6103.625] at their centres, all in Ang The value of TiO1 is 0.01 mag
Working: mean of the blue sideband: 17.6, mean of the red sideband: 16.2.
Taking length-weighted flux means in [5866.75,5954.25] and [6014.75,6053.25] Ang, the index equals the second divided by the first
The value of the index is 1.0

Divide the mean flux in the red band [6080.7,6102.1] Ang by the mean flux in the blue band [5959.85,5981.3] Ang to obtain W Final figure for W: 0.95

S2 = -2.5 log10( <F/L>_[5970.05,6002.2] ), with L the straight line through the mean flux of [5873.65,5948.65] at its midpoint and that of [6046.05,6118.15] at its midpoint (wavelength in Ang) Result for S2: -0.013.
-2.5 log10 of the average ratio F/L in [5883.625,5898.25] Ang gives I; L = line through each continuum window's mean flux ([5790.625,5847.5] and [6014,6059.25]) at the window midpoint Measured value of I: 0.12 mag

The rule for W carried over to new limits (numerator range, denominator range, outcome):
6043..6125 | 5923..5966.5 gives 0.98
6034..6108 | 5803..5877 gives 0.94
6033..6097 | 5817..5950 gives 0.96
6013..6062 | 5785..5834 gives 0.92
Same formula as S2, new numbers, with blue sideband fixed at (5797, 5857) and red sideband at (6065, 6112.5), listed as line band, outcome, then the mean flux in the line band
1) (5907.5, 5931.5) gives 0.019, 16.8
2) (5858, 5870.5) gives 0.010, 17.3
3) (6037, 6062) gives 0.024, 16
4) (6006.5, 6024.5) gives 0.005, 16.5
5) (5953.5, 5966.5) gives 0.012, 16.7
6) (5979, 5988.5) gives 0.018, 16.5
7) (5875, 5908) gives 0.068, 16.2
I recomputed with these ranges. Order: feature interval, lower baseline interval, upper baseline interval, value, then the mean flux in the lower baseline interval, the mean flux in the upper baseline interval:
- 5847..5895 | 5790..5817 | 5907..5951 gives 0.04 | 18.2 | 16.7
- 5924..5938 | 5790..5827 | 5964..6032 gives 0.02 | 18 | 16.6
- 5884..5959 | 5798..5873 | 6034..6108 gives 0.04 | 17.5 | 16.2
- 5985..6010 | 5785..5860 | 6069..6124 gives 0.04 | 17.8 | 16.3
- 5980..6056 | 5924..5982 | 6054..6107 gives 0.01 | 16.7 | 16.2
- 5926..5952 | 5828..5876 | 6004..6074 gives 0.03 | 17.4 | 16.3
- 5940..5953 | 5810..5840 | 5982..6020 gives 0.03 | 17.6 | 16.3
